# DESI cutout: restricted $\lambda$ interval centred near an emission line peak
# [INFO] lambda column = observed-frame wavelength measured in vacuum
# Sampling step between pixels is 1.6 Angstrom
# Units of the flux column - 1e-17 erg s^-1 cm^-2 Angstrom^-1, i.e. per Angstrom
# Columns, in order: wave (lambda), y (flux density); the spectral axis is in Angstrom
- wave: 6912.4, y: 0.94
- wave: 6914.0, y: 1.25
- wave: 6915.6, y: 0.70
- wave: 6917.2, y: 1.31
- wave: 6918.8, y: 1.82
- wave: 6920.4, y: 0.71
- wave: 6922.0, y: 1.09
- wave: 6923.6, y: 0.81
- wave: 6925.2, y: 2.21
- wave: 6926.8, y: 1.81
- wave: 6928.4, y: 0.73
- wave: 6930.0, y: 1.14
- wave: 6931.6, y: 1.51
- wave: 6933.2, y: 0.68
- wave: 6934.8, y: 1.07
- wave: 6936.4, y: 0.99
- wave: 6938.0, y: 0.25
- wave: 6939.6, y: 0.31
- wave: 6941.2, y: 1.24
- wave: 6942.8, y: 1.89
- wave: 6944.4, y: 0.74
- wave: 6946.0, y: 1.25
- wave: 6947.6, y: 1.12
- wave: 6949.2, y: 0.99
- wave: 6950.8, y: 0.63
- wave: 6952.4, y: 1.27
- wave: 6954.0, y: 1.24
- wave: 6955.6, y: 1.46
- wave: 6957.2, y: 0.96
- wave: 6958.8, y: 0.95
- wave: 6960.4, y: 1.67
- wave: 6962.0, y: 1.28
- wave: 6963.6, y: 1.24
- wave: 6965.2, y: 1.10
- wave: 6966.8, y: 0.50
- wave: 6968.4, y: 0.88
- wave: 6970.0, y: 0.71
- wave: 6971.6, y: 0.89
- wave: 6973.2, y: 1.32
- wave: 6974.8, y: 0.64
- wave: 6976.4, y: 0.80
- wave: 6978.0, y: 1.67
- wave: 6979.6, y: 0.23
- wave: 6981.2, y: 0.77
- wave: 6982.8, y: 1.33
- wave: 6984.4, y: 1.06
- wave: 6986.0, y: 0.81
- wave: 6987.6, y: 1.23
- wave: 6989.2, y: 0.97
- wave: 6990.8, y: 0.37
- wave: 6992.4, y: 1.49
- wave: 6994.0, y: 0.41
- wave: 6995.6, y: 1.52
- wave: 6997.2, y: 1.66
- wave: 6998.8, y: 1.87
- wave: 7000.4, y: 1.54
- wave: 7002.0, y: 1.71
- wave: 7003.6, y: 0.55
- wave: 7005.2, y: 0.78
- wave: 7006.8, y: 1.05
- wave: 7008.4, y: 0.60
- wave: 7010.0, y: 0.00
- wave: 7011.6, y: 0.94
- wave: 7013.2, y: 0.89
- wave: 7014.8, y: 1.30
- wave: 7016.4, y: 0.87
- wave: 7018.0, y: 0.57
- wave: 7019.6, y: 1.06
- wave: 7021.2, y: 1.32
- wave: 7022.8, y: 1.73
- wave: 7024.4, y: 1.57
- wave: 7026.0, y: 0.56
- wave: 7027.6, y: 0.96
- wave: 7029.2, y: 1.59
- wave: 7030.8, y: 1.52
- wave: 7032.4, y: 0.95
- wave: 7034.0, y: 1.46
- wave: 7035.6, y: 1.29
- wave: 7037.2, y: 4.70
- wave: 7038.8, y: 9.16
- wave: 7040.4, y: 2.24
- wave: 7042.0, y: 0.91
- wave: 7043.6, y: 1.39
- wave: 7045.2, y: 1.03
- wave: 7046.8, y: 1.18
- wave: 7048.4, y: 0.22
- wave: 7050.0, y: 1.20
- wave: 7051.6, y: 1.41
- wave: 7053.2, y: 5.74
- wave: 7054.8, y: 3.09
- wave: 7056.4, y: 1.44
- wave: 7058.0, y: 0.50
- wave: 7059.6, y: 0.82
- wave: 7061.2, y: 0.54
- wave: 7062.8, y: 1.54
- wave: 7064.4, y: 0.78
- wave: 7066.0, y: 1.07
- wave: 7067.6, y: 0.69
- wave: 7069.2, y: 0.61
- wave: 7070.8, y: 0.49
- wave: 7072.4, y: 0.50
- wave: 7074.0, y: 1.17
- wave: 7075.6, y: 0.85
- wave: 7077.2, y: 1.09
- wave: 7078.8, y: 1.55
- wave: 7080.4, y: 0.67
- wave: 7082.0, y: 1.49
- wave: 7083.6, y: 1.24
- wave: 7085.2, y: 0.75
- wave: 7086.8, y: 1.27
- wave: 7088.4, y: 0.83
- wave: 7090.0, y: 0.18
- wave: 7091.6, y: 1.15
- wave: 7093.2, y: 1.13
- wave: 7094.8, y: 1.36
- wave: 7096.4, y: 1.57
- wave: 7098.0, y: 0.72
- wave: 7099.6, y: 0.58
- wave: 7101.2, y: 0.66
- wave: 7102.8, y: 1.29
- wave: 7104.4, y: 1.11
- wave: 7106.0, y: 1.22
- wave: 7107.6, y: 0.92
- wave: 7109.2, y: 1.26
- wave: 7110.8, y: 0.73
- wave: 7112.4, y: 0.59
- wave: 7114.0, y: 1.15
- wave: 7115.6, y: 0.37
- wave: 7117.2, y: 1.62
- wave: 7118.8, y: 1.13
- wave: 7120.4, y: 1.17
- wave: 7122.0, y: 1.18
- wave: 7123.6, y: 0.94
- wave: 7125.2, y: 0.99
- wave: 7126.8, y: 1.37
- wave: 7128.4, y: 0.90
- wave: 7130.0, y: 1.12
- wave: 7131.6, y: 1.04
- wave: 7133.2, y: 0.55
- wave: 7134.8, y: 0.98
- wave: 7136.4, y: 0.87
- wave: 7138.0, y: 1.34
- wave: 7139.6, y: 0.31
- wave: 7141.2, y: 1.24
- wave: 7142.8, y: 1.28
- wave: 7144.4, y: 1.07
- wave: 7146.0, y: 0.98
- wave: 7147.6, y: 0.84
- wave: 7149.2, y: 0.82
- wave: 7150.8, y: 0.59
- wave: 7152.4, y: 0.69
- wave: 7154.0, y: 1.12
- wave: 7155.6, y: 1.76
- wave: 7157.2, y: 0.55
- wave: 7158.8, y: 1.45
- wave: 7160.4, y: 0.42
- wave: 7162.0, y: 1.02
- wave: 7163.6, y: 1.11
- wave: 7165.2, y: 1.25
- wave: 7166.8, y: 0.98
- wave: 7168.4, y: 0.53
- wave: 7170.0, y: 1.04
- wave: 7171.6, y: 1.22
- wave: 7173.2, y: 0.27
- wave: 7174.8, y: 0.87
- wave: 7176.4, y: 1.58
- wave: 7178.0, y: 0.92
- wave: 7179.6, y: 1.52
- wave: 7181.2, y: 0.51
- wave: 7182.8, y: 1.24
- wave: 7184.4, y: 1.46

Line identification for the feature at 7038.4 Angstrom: [S II] 6716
